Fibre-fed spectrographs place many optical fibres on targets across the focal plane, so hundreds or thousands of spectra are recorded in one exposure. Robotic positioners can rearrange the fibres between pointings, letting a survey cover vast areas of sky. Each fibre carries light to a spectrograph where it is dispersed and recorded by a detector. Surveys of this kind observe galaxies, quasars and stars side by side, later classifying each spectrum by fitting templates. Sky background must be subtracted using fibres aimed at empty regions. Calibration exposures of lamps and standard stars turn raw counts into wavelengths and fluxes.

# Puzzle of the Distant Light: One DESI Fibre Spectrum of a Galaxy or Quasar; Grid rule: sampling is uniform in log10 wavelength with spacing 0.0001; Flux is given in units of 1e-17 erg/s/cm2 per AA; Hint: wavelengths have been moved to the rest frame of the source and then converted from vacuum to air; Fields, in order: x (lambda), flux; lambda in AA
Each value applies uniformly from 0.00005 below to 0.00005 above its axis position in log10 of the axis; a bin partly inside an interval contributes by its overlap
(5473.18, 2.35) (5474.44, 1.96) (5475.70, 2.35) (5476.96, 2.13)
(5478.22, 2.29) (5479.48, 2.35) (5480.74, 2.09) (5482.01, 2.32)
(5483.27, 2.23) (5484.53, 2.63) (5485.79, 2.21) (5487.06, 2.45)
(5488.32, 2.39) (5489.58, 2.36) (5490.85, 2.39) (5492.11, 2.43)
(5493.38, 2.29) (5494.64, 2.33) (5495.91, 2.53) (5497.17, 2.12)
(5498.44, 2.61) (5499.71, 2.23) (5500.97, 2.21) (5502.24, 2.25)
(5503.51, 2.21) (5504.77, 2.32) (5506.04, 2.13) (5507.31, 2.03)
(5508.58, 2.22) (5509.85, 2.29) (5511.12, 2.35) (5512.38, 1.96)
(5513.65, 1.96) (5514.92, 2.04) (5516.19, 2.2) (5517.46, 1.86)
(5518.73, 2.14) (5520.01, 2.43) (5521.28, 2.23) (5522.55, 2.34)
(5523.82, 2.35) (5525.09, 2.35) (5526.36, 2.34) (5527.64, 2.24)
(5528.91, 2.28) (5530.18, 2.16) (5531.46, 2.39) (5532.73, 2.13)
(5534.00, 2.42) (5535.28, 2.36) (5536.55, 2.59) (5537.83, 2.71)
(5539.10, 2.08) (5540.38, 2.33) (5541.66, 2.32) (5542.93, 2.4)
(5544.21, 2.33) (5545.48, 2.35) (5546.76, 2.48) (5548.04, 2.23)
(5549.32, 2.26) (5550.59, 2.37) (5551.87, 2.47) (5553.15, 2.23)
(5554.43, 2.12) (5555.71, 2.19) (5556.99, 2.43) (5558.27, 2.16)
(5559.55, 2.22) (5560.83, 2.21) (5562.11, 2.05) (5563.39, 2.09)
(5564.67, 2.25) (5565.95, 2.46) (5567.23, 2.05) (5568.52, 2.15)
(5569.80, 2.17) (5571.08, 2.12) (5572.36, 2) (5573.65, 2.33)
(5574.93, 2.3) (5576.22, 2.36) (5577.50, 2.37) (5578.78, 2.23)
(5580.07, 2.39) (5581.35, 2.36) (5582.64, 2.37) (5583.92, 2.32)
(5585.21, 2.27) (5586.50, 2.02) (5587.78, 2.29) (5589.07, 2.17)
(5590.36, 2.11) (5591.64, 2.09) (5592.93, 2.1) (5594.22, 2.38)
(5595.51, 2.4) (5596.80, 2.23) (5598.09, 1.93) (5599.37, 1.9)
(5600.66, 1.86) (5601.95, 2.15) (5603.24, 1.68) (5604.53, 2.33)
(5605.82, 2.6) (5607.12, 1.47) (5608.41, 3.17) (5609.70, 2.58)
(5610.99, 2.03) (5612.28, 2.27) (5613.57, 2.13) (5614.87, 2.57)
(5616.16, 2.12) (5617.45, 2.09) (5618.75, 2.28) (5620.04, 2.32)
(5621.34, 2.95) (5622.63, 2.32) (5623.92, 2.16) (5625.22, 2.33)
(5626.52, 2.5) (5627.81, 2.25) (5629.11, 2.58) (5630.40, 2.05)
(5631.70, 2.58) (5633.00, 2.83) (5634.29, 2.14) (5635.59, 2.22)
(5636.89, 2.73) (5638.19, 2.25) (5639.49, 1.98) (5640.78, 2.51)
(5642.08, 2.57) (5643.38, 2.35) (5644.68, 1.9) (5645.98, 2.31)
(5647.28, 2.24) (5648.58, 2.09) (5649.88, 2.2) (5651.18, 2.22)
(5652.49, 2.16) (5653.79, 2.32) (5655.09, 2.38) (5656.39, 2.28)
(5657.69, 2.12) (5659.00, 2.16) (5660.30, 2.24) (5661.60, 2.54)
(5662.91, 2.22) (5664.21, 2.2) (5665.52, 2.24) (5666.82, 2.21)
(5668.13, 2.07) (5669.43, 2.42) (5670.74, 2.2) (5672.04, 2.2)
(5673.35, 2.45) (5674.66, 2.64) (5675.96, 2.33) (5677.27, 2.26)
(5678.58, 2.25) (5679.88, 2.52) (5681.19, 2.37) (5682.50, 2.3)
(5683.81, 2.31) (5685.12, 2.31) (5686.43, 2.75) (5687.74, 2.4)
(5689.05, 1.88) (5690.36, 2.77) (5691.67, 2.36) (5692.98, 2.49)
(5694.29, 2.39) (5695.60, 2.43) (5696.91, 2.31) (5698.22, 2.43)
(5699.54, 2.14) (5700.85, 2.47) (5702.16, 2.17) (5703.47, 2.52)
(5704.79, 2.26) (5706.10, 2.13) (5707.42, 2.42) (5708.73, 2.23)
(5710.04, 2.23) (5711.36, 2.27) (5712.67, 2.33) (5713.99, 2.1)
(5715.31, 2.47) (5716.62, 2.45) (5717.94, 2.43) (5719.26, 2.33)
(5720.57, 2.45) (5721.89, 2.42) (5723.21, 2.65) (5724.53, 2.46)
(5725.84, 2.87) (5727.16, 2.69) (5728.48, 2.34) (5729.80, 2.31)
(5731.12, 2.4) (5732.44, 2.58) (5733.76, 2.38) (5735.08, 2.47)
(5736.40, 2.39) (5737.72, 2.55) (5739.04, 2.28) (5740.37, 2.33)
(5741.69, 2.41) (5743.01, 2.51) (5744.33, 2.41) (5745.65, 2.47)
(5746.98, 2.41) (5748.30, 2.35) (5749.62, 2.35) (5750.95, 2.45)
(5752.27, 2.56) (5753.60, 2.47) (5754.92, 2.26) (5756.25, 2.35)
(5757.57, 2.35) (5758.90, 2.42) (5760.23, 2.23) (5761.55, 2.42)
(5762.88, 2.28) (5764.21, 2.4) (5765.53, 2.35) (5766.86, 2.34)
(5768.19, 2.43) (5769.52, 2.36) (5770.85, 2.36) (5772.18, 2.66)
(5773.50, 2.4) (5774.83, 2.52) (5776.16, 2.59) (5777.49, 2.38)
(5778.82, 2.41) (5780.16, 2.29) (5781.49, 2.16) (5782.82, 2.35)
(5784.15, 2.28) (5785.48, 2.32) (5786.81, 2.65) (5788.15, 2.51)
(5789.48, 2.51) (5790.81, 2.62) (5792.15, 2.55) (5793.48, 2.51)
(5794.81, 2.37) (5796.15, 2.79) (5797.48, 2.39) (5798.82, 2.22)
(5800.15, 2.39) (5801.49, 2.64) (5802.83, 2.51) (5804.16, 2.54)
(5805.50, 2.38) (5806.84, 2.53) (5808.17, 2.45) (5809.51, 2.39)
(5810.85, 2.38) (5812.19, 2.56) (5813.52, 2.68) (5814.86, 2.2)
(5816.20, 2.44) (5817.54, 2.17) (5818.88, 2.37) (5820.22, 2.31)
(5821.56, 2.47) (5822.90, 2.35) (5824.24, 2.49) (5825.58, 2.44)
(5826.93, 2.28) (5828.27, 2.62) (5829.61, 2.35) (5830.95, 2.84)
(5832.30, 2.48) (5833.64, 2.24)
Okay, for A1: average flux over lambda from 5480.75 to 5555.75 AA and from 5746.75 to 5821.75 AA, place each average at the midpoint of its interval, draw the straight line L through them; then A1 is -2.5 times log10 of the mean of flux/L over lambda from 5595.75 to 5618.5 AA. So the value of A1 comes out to 0.07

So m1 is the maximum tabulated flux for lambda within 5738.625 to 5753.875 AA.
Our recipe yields 2.56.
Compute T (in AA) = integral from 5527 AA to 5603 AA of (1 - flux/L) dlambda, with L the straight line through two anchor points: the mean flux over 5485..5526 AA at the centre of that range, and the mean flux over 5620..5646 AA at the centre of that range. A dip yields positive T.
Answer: 2.2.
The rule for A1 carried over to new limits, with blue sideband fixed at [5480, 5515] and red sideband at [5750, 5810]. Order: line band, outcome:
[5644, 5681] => 0.05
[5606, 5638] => -0.01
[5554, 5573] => 0.06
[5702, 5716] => 0.05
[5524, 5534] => 0.00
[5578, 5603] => 0.07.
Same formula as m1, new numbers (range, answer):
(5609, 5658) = 2.95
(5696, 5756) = 2.87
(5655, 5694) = 2.77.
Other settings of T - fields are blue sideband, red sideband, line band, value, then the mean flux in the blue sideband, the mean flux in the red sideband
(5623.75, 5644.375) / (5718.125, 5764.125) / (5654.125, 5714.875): 2.0 AA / 2.37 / 2.43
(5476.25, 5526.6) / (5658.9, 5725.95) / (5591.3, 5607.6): 1.5 AA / 2.26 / 2.35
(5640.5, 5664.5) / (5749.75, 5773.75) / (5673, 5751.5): -2.2 AA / 2.26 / 2.39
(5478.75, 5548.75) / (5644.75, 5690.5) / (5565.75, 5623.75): 1.3 AA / 2.29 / 2.29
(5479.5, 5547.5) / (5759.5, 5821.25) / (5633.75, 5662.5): 1.1 AA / 2.29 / 2.43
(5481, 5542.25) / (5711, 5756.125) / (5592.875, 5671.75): 3.0 AA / 2.28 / 2.43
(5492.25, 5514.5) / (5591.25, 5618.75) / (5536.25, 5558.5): -1.1 AA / 2.24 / 2.2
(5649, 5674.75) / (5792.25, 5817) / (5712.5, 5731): -0.8 AA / 2.26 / 2.47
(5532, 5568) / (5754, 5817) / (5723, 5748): -0.7 AA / 2.3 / 2.43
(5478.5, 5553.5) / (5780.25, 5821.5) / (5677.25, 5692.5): 0.0 AA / 2.29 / 2.44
